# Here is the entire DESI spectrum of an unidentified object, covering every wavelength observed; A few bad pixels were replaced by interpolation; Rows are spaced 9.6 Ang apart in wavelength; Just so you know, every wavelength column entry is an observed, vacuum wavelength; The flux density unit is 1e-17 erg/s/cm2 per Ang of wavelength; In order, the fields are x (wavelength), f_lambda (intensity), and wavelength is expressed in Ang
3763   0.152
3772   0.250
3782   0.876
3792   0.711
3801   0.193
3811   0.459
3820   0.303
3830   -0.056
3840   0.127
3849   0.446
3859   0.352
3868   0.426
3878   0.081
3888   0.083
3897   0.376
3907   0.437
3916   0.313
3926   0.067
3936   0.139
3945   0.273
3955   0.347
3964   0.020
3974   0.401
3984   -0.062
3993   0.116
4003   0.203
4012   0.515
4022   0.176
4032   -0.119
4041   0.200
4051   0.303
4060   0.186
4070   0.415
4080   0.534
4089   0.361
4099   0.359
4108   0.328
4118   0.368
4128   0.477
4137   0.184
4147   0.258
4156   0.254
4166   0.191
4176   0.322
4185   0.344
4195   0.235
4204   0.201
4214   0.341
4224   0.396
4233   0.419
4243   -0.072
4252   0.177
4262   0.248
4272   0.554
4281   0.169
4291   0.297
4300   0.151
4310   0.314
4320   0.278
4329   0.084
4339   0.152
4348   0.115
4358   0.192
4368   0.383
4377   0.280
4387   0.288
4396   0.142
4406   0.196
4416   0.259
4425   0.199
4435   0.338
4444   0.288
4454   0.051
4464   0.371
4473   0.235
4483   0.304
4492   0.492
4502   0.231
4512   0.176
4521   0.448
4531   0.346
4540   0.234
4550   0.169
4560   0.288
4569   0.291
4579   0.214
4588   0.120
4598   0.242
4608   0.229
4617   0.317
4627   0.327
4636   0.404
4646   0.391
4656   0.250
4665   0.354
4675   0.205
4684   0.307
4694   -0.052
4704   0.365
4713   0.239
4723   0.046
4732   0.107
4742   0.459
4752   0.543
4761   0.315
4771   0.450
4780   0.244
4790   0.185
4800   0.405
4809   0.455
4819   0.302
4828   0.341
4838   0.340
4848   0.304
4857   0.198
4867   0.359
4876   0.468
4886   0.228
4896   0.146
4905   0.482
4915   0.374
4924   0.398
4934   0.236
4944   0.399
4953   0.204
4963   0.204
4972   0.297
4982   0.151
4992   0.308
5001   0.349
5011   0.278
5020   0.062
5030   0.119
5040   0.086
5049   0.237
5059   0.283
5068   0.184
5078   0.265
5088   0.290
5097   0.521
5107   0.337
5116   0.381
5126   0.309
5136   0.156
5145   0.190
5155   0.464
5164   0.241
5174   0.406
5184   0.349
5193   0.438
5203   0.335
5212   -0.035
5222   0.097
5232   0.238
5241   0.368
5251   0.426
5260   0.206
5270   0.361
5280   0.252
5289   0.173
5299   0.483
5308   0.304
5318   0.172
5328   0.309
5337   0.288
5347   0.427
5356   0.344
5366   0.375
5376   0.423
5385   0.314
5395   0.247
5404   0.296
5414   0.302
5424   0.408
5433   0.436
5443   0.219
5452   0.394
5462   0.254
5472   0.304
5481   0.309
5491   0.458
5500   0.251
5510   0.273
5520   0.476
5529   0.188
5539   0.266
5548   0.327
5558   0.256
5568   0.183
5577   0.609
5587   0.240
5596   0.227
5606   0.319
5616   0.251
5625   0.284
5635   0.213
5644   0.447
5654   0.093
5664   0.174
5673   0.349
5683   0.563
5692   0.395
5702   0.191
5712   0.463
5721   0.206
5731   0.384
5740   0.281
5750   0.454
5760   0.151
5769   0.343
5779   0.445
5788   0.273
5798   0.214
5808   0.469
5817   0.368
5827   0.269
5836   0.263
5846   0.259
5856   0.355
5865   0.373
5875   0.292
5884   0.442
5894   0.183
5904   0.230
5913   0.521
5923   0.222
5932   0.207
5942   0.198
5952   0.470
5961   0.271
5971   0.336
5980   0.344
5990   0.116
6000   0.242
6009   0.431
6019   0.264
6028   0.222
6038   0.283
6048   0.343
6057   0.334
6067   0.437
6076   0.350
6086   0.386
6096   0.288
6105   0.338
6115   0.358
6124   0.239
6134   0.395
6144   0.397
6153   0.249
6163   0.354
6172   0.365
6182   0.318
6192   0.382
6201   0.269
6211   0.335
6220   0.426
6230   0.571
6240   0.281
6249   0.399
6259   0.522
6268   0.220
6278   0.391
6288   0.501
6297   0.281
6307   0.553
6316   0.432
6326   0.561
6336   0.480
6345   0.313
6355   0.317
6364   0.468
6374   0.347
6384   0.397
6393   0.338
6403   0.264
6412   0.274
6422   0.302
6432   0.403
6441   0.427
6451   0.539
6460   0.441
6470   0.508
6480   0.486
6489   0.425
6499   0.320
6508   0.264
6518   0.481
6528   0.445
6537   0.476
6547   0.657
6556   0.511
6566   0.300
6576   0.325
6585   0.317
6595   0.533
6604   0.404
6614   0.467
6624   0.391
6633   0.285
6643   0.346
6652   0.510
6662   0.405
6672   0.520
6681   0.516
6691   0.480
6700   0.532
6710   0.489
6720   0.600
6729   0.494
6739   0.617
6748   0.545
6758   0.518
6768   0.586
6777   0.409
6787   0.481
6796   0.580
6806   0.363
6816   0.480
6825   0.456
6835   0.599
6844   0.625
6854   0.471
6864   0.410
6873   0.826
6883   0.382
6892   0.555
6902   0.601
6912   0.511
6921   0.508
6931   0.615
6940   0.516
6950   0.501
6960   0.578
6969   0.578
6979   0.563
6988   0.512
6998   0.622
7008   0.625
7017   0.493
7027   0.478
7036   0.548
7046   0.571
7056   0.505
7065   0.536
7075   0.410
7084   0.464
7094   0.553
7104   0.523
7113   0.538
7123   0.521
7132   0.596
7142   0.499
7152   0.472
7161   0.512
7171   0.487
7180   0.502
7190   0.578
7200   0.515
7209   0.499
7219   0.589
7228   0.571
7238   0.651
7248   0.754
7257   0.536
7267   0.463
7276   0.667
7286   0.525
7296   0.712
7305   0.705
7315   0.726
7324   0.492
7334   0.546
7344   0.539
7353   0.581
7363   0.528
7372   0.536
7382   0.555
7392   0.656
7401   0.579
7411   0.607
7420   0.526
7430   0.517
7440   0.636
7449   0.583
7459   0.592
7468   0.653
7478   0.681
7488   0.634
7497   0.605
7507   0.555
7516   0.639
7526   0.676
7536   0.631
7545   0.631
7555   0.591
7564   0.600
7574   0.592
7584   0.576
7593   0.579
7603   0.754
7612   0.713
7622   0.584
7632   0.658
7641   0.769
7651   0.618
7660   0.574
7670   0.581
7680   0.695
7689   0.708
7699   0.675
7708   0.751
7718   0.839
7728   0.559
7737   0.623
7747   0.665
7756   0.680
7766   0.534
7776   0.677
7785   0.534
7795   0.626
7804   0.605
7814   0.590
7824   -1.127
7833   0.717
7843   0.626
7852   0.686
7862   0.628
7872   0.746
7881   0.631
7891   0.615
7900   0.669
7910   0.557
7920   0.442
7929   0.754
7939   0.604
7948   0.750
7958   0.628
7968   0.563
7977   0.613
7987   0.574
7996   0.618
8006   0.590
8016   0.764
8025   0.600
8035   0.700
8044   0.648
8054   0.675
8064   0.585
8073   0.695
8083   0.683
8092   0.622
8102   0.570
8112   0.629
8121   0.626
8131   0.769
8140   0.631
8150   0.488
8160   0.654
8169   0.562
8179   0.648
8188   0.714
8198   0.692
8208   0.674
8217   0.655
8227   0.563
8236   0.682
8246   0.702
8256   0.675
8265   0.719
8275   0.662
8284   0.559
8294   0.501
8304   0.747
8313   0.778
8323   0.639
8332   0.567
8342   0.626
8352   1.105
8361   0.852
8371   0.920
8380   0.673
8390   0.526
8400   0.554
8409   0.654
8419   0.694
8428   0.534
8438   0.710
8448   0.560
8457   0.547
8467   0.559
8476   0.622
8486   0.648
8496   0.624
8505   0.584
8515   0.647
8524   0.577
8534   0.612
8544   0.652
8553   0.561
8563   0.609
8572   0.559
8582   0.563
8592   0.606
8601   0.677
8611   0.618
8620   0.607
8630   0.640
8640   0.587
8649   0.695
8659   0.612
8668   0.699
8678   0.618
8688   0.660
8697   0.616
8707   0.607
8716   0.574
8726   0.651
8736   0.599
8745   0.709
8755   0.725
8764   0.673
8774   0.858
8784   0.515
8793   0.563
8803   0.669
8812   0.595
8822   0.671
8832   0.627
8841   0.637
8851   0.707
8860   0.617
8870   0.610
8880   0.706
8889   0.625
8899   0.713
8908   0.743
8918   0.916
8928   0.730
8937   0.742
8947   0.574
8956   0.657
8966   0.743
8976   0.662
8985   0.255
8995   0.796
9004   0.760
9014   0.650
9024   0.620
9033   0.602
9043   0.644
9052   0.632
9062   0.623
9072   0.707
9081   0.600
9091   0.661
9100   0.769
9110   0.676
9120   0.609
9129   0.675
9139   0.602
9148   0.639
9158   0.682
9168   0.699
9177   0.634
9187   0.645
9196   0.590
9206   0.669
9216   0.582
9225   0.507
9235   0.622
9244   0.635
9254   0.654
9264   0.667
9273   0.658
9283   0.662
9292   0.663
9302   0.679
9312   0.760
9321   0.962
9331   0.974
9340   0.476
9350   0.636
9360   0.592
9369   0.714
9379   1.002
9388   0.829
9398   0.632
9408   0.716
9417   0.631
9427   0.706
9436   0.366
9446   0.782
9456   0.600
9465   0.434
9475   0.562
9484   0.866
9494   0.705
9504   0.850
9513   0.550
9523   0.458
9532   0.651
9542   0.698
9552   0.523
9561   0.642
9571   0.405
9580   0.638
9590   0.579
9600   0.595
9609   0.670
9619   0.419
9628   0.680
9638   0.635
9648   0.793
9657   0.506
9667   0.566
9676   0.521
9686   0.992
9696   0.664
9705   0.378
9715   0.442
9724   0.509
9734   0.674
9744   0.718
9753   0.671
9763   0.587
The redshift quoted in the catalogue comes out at 0.672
